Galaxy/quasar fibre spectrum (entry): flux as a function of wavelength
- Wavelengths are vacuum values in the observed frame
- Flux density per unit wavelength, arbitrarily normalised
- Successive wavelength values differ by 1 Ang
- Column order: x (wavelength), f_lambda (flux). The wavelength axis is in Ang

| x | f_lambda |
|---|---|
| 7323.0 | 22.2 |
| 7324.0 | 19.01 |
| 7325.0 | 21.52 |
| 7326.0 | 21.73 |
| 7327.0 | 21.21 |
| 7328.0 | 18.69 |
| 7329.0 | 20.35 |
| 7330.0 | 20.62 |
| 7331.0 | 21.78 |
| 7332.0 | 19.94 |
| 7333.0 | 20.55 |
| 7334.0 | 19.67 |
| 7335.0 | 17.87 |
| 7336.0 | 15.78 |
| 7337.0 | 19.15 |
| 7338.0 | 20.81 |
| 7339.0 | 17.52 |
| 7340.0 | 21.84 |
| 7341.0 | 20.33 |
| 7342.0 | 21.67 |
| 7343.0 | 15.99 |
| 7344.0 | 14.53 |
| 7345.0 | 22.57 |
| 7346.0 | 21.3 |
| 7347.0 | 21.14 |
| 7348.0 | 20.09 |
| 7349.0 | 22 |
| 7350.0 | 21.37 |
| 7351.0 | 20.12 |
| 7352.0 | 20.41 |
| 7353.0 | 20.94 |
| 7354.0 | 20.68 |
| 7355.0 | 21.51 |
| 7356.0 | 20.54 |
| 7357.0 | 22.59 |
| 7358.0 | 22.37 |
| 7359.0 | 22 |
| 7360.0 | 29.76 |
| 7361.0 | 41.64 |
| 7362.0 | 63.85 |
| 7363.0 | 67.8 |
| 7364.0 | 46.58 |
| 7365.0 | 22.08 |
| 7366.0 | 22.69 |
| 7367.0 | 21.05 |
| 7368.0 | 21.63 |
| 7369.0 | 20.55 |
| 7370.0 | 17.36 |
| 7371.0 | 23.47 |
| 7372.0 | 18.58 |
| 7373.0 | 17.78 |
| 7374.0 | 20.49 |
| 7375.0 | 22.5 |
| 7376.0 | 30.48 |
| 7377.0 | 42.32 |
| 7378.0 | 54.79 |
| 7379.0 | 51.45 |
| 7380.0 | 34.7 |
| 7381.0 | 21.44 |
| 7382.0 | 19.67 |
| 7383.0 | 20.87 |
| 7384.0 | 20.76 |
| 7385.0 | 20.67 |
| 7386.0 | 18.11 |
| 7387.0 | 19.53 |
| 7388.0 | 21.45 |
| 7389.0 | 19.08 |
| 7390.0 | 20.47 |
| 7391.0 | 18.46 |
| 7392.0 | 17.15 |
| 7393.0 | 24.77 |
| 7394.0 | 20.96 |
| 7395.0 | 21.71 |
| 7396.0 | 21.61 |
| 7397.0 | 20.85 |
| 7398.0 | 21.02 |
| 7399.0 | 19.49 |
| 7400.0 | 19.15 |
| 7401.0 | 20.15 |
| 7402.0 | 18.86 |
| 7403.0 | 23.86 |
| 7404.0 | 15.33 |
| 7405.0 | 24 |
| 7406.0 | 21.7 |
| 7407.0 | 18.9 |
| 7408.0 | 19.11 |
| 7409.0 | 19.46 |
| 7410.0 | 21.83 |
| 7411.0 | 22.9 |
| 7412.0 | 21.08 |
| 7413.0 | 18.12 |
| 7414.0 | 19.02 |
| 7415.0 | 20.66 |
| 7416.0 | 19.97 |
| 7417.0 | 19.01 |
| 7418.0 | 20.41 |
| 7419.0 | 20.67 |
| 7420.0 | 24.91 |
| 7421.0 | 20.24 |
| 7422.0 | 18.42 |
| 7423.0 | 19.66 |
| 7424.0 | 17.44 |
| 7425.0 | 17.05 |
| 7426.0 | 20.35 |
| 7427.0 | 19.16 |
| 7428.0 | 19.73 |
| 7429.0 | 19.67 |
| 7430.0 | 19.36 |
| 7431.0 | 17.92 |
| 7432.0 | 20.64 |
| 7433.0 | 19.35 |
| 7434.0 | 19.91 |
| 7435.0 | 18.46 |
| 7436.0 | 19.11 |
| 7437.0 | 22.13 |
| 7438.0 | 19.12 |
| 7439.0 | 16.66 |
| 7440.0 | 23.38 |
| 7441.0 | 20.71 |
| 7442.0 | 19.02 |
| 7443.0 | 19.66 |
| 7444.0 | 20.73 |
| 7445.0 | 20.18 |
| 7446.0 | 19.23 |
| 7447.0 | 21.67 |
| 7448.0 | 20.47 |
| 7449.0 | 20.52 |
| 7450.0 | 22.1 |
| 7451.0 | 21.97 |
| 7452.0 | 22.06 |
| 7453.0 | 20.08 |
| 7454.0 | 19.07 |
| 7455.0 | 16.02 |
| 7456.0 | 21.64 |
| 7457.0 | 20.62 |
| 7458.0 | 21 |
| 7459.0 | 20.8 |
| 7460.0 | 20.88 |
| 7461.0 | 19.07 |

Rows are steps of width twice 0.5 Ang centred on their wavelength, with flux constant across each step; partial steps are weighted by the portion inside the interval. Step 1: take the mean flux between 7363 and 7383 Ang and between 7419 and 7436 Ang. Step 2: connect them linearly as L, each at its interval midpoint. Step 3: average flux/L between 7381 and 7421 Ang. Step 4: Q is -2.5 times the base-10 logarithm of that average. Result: 0.17 mag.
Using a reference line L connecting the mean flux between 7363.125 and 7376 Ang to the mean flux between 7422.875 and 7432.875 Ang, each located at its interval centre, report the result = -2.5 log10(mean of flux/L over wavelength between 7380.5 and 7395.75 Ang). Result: 0.121 mag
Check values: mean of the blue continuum 24.5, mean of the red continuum 19.1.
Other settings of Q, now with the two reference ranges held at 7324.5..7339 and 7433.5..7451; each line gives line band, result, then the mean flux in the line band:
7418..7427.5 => 0.02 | 19.8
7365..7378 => -0.22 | 24.4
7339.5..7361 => -0.09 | 21.6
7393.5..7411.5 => -0.03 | 20.6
